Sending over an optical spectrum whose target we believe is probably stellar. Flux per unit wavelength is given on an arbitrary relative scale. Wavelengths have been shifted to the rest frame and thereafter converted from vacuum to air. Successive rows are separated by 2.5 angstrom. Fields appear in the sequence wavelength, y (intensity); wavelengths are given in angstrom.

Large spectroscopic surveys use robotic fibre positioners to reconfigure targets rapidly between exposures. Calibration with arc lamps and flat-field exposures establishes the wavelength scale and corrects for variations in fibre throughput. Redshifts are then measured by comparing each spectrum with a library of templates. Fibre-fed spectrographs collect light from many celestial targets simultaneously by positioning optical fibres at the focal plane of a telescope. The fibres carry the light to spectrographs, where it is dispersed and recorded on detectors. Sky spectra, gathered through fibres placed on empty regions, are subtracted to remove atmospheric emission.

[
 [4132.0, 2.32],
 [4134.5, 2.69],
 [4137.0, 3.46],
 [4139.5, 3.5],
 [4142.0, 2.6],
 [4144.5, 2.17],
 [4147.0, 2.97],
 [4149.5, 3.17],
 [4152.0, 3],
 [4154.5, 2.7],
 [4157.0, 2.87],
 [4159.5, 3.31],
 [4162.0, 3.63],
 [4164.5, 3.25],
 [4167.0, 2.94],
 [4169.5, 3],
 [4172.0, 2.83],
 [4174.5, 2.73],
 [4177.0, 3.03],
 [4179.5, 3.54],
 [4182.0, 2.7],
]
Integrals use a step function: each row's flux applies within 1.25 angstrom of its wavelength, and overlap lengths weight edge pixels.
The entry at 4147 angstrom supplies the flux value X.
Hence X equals 2.97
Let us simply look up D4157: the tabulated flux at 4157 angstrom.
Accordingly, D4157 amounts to 2.87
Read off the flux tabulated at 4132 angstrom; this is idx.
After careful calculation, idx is 2.32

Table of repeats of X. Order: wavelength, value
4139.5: 3.5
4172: 2.83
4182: 2.7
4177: 3.03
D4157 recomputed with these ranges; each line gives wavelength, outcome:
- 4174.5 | 2.73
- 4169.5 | 3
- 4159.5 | 3.31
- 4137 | 3.46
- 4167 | 2.94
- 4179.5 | 3.54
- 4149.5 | 3.17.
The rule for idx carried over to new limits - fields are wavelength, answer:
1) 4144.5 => 2.17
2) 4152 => 3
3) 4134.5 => 2.69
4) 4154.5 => 2.7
